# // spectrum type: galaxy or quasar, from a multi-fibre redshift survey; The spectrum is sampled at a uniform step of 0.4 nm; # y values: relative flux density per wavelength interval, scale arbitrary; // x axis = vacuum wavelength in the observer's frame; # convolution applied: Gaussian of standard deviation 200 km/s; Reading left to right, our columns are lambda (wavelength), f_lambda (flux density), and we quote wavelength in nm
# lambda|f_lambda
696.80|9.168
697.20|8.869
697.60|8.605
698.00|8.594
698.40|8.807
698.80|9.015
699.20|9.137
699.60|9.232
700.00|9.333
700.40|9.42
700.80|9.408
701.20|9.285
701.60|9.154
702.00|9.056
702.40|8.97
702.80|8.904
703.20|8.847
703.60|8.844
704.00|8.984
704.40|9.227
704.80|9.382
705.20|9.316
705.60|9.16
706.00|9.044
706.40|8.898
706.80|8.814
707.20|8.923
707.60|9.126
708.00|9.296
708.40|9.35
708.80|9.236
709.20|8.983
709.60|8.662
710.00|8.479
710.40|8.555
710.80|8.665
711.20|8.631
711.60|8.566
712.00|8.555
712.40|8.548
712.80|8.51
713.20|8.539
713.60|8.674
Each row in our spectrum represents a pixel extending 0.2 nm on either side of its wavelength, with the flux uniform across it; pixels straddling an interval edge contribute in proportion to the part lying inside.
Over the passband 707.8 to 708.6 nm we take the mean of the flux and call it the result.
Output 9.32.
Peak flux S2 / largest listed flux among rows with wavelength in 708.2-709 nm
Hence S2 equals 9.35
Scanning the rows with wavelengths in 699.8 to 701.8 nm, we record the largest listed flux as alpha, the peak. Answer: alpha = 9.42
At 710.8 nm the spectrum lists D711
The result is 8.665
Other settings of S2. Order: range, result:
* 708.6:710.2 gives 9.236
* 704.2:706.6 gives 9.382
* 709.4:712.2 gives 8.665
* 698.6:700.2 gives 9.333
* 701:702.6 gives 9.285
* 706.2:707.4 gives 8.923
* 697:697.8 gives 8.869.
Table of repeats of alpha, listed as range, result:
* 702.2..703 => 8.97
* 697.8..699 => 9.015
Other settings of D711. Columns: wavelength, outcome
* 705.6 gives 9.16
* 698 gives 8.594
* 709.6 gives 8.662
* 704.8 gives 9.382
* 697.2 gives 8.869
